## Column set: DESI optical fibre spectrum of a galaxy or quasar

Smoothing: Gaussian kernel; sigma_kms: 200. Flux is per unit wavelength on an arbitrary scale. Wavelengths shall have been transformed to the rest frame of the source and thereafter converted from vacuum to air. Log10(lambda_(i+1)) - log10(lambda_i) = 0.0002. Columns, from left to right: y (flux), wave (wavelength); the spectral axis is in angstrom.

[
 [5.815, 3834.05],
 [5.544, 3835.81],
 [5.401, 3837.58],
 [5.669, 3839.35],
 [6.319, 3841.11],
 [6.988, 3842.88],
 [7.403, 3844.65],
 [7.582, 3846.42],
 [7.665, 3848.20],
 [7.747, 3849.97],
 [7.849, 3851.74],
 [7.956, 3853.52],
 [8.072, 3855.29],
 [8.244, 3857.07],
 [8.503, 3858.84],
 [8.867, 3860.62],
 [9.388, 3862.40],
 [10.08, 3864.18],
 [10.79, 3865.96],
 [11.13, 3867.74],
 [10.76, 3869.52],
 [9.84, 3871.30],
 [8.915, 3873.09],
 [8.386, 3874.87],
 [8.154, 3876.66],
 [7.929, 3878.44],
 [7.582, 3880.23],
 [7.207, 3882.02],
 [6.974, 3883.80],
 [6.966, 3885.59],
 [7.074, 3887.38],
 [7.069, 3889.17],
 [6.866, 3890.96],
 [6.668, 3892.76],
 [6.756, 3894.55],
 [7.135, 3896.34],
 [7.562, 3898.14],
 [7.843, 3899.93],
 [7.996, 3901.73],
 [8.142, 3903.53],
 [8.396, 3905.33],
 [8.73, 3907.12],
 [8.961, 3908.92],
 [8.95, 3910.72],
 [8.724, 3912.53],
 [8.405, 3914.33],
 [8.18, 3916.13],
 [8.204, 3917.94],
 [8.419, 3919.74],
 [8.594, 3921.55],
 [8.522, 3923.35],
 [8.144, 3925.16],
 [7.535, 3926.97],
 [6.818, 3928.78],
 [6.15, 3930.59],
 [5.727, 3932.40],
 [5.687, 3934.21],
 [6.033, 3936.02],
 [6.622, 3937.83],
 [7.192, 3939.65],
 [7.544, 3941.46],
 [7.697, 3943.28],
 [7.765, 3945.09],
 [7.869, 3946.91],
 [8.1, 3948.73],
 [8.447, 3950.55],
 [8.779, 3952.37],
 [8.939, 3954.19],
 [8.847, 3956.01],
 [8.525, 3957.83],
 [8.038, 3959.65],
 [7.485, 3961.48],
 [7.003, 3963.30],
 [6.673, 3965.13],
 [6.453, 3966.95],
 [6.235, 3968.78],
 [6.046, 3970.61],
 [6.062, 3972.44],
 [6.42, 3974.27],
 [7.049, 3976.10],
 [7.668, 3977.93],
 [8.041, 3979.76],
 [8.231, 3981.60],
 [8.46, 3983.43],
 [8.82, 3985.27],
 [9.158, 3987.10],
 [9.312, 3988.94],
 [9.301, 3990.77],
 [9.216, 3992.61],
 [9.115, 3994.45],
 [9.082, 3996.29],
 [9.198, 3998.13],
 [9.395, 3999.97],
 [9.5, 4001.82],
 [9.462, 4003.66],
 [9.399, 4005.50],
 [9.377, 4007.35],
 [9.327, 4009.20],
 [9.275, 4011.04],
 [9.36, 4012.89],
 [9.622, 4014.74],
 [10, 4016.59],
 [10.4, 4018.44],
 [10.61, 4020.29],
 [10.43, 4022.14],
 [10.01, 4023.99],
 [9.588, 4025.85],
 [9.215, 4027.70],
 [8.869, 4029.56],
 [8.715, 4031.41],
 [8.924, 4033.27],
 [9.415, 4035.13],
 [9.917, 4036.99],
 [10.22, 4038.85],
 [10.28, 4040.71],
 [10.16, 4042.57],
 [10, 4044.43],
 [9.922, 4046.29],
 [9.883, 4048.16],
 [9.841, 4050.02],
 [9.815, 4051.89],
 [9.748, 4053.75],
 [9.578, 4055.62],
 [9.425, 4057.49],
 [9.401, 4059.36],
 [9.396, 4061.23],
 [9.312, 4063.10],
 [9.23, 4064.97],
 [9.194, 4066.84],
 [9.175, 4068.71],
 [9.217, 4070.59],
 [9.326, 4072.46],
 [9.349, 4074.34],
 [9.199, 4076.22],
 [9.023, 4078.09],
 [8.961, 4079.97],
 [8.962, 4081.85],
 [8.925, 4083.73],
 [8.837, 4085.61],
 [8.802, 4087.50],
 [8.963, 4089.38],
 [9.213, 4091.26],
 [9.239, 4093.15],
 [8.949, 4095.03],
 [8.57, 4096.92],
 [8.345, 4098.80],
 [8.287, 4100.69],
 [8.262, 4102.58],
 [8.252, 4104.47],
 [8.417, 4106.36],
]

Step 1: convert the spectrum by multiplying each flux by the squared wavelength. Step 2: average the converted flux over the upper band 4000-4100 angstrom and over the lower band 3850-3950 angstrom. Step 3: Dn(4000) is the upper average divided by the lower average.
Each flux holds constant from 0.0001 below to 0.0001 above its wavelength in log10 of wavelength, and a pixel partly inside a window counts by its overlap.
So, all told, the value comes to 1.27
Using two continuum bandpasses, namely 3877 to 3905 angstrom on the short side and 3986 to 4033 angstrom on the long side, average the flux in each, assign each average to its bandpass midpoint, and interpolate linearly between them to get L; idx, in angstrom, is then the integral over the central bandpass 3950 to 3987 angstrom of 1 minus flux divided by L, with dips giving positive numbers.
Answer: 4.63 angstrom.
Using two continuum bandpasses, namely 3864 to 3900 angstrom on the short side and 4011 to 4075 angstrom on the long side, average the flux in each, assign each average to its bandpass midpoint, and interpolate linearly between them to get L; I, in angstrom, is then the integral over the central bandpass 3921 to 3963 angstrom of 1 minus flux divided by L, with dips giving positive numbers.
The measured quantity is 5.3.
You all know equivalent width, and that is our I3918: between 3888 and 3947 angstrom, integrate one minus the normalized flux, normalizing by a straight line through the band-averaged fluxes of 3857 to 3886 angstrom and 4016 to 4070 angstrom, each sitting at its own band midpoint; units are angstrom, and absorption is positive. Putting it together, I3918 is 9.6 angstrom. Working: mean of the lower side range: 8.85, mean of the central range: 7.6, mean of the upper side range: 9.67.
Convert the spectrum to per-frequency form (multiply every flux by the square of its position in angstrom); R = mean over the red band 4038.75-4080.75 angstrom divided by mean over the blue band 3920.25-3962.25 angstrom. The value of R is 1.3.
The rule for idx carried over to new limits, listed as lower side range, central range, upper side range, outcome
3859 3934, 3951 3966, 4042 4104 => 0.81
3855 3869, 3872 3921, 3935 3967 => 4.99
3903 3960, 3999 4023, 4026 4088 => -2.30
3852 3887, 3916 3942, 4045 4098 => 4.68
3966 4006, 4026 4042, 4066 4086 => -1.39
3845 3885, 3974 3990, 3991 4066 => 1.89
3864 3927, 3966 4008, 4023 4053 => 4.04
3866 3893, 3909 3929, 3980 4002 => 0.46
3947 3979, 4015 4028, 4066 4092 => -2.79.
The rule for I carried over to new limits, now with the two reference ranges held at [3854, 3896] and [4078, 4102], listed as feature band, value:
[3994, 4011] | -1.4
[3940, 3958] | 0.6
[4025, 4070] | -4.2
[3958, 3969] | 1.8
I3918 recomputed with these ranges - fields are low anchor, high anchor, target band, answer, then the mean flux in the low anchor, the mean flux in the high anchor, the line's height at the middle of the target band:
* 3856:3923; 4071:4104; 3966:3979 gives 3.0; 8.33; 8.89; 8.57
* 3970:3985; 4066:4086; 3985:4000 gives -3.1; 7.34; 9.11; 7.61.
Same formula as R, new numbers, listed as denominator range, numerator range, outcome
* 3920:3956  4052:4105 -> 1.29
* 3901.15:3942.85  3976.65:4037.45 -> 1.25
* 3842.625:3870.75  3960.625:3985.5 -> 0.87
